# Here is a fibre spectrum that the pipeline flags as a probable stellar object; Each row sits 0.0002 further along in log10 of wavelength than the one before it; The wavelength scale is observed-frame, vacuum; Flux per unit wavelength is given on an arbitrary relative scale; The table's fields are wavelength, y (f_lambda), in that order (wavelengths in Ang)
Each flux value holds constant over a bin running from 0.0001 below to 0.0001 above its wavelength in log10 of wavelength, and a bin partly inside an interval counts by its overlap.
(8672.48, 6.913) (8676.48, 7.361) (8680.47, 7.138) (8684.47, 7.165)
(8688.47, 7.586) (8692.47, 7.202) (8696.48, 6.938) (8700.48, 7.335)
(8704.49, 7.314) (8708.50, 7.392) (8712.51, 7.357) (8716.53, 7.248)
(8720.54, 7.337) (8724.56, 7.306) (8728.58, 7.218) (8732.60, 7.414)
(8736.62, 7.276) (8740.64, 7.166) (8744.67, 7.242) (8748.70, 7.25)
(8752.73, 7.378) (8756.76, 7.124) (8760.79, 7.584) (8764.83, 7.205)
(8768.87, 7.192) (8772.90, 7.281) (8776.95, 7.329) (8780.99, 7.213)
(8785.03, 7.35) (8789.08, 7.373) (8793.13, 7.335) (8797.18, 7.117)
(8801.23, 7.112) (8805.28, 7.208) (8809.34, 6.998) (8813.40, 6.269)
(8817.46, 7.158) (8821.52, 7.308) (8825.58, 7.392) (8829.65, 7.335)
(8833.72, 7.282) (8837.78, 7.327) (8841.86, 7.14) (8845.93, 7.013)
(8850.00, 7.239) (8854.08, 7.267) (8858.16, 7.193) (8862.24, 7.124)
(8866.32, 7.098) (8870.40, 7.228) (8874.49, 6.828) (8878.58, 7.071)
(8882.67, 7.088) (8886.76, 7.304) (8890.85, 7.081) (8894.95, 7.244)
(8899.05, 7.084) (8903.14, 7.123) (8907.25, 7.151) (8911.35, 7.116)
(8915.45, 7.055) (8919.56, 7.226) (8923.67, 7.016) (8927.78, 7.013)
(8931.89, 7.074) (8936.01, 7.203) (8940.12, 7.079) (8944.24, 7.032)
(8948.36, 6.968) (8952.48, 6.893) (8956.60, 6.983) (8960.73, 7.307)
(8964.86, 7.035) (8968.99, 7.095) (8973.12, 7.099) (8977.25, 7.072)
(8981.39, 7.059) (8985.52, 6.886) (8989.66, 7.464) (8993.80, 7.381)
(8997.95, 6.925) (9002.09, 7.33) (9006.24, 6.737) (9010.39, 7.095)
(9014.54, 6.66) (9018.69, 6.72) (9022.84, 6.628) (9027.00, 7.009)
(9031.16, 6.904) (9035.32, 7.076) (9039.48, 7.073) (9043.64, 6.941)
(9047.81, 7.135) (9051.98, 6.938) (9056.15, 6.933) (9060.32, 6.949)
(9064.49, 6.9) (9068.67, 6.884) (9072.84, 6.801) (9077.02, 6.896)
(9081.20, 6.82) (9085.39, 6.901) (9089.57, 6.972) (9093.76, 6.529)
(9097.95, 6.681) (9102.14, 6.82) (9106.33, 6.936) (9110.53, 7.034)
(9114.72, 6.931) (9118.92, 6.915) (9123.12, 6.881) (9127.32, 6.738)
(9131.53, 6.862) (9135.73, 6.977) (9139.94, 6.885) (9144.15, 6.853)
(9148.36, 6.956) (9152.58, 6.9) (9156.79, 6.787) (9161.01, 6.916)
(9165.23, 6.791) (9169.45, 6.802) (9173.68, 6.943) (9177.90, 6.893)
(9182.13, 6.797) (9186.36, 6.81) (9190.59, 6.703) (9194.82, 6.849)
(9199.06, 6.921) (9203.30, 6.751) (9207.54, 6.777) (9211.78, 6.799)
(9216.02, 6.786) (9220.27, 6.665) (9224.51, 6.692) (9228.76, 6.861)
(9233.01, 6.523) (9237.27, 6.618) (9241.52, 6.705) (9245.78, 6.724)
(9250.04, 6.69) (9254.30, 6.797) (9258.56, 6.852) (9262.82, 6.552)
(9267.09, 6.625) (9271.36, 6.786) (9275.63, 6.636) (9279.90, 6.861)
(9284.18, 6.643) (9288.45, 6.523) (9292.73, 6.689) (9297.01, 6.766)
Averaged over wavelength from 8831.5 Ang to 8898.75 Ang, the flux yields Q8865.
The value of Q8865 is 7.16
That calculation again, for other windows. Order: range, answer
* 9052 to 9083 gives 6.89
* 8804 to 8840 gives 7.14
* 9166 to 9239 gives 6.78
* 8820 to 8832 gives 7.34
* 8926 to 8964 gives 7.06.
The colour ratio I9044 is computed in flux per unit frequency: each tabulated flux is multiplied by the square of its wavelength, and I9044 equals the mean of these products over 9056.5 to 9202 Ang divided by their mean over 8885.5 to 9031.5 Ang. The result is 1.01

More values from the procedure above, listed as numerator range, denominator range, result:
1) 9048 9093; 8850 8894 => 1.01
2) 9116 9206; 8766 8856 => 1.03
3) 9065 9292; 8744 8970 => 1.02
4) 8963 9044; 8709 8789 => 1.02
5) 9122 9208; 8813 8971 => 1.02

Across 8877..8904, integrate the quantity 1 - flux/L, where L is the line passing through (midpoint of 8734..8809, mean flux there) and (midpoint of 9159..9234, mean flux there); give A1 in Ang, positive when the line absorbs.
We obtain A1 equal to -0.1 Ang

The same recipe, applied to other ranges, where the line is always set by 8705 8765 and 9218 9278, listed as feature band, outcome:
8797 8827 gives 0.6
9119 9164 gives -0.4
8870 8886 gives 0.2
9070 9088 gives 0.1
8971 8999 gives -0.5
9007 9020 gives 0.3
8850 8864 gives -0.1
